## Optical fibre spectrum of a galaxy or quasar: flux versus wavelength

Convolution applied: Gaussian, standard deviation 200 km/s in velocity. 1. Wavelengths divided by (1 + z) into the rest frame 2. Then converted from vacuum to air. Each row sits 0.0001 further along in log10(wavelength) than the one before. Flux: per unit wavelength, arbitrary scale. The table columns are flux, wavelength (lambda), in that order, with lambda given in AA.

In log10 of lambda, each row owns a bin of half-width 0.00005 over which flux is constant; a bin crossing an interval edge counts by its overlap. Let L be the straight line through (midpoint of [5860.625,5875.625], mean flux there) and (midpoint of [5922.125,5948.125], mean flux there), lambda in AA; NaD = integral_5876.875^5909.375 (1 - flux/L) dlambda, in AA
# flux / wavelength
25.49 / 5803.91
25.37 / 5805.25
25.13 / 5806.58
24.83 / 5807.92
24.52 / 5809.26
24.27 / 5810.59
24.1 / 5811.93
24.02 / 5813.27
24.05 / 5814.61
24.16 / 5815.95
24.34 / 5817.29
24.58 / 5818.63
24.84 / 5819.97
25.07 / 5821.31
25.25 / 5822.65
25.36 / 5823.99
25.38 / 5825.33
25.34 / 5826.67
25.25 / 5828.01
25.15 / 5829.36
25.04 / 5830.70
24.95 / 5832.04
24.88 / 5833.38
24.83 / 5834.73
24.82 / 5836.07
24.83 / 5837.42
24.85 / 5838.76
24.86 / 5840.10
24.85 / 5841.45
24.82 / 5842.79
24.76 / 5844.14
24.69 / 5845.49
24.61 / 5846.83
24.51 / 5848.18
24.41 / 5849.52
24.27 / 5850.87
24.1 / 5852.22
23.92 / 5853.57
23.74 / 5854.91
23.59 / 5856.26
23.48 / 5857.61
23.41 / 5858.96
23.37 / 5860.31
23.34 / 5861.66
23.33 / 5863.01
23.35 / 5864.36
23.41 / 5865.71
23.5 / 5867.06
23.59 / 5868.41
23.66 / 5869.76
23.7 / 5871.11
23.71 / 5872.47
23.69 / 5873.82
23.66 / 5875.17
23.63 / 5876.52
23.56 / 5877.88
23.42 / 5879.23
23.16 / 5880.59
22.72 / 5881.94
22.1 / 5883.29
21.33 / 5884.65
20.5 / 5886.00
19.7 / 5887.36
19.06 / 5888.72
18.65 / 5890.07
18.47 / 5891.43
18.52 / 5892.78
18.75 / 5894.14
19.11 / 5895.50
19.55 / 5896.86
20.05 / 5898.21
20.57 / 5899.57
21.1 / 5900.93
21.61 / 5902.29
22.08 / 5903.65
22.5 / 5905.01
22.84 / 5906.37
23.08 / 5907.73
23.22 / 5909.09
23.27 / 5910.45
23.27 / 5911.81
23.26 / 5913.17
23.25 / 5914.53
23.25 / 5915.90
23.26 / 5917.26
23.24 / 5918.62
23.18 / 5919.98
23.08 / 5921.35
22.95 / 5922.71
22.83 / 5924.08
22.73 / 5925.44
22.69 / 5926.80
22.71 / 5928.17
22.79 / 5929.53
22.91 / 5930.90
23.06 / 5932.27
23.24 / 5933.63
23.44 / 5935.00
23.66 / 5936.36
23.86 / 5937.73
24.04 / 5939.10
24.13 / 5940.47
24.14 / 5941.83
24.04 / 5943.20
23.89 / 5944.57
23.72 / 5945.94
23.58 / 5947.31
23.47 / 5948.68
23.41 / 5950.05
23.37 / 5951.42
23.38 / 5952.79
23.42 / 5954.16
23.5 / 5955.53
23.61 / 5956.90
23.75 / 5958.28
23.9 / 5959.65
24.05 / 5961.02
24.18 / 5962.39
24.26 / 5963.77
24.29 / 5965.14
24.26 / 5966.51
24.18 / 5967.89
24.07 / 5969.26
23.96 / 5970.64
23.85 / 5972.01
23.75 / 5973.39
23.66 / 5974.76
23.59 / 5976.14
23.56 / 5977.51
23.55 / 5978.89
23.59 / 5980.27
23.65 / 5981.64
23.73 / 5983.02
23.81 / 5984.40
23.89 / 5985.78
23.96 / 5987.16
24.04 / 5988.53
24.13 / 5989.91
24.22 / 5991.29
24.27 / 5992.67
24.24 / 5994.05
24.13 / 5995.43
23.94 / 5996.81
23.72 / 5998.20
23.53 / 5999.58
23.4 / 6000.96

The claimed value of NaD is 3.3 AA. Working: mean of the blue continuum 23.5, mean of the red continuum 23.4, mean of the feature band 21.1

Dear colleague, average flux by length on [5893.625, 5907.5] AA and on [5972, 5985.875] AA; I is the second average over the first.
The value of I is 1.13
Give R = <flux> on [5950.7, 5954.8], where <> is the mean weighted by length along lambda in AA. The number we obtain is 23.4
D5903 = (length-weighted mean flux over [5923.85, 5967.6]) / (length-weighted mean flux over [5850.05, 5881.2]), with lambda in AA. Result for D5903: 1.0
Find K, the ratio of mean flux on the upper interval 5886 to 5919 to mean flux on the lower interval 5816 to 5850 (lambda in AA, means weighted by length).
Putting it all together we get 0.86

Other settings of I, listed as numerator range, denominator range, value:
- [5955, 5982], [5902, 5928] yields 1.04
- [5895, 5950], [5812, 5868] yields 0.94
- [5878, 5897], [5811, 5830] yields 0.83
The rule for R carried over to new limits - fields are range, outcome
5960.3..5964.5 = 24.2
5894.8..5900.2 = 19.8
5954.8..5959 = 23.6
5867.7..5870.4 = 23.6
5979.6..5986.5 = 23.7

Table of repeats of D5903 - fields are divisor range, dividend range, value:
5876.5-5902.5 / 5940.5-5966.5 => 1.15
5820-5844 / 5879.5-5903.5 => 0.81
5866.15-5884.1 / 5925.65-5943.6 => 1.00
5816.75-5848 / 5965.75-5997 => 0.96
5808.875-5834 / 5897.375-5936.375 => 0.92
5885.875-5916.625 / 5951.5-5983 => 1.13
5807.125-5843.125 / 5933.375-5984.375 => 0.96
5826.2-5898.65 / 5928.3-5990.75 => 1.03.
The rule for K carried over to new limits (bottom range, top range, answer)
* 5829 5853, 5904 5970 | 0.95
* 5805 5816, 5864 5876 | 0.96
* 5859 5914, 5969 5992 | 1.08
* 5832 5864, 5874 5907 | 0.87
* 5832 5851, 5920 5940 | 0.94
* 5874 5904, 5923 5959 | 1.12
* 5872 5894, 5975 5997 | 1.11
